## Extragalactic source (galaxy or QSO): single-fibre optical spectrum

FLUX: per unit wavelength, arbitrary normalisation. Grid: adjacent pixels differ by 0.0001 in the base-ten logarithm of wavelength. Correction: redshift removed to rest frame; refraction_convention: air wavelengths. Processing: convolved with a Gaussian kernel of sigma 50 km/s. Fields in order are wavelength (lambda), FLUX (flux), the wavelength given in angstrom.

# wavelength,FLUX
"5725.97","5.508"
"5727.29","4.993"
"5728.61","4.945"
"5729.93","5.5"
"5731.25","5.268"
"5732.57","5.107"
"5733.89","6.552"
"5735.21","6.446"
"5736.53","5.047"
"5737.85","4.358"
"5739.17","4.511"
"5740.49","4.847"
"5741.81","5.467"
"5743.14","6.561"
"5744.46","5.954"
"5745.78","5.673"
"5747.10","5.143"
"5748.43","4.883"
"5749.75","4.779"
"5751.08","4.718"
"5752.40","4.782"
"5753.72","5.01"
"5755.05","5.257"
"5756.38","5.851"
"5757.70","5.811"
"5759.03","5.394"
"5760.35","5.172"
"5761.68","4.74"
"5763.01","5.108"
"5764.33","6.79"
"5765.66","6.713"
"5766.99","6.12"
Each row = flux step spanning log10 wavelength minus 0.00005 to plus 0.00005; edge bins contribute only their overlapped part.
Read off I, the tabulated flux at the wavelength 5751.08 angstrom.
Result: 4.718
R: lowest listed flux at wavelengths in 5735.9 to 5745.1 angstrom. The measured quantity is 4.358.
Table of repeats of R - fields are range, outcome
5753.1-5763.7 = 4.74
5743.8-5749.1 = 4.883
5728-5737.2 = 4.945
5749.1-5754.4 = 4.718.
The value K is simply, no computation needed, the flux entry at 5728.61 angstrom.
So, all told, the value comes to 4.945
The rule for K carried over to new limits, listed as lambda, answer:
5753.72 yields 5.01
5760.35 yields 5.172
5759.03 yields 5.394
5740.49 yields 4.847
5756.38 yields 5.851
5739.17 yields 4.511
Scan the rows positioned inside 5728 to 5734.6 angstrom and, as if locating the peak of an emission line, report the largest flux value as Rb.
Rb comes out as 6.552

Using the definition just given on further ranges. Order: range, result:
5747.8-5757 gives 5.851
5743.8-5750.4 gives 5.954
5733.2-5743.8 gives 6.561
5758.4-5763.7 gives 5.394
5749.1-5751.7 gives 4.779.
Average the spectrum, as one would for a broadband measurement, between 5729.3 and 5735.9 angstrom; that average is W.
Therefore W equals 5.77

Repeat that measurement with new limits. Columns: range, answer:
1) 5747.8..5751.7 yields 4.79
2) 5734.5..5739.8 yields 5.11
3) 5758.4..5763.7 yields 5.12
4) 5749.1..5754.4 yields 4.82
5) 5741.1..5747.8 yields 5.75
